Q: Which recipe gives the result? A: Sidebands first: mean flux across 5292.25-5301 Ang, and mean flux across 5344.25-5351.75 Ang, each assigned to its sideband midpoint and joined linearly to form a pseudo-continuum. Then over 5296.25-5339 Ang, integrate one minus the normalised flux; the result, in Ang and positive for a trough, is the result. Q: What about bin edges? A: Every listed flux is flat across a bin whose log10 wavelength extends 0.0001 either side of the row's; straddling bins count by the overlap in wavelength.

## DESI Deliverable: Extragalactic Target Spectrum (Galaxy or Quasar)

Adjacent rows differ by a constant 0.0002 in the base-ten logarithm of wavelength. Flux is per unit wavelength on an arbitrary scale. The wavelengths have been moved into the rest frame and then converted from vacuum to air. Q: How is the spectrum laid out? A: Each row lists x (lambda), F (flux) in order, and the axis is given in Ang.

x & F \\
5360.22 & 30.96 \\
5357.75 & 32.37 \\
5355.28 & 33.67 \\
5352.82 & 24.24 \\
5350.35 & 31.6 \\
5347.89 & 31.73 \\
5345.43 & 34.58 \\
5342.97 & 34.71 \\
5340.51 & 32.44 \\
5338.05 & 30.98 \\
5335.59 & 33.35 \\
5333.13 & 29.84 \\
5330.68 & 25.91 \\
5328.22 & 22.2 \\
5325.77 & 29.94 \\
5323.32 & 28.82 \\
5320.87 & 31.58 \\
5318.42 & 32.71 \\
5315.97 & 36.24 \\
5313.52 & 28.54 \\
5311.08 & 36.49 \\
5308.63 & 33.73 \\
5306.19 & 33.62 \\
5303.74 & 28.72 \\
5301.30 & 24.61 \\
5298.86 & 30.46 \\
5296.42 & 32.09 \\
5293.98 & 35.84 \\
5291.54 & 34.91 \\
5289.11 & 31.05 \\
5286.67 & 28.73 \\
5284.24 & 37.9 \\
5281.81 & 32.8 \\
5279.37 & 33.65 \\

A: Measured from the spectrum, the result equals 2.26 Ang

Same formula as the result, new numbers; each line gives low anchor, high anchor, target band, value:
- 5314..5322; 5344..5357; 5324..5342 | 1.6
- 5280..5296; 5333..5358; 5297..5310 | 1.0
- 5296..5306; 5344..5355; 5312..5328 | -0.5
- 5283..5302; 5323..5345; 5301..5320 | -0.6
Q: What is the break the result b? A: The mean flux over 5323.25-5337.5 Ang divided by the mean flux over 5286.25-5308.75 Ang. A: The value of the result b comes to 0.9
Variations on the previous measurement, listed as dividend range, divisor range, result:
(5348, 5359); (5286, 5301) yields 0.96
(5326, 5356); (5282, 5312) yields 0.94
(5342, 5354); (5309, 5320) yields 0.94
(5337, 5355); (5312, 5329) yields 1.04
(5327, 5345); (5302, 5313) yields 0.93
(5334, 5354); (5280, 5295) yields 0.95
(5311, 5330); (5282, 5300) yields 0.92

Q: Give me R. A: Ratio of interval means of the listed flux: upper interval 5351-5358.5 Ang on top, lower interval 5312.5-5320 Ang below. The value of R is 0.92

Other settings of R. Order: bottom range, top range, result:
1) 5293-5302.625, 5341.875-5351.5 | 1.08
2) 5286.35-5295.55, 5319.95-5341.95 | 0.89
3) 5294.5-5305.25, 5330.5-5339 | 1.03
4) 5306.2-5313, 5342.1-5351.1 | 0.97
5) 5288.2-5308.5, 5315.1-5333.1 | 0.94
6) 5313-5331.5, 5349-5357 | 1.01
